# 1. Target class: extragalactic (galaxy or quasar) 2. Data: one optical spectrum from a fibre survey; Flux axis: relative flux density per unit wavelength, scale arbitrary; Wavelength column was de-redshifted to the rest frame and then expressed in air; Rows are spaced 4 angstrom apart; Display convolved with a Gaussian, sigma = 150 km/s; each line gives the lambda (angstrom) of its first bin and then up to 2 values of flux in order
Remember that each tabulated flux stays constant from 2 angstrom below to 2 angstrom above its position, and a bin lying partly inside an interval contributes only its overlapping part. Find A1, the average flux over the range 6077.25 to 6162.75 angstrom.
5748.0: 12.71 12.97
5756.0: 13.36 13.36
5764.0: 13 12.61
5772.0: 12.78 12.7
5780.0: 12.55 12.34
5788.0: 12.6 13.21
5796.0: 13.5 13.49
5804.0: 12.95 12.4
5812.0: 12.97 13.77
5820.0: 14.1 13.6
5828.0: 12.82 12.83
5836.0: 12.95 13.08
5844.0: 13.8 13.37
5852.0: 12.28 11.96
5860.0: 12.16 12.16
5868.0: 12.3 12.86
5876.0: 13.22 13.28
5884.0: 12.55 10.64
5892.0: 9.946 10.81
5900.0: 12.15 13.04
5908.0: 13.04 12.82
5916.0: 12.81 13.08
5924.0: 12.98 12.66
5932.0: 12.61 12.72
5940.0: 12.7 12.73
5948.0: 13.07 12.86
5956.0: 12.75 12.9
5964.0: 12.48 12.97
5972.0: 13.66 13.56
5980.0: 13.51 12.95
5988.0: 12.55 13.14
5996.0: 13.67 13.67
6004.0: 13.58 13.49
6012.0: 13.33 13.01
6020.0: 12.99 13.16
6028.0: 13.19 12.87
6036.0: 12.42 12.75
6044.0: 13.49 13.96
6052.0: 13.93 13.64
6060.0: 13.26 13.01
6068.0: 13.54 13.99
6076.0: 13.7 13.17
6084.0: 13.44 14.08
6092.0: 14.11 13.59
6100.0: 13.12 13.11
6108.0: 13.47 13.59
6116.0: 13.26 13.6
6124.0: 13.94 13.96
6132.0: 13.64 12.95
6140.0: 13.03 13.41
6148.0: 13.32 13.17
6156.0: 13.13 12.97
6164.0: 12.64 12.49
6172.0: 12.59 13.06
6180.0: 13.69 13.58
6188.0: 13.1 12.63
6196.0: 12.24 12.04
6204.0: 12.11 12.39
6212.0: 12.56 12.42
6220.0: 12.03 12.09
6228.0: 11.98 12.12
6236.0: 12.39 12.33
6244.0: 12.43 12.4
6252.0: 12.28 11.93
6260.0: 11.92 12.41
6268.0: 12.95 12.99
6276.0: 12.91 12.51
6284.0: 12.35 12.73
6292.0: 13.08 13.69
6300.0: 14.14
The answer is 13.4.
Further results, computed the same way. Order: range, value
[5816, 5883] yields 12.9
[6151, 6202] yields 12.9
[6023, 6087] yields 13.4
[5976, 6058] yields 13.3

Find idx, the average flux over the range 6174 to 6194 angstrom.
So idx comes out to 13.2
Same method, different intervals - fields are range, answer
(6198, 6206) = 12.1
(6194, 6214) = 12.3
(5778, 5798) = 12.8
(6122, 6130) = 13.9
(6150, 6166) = 13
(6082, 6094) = 13.9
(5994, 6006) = 13.6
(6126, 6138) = 13.5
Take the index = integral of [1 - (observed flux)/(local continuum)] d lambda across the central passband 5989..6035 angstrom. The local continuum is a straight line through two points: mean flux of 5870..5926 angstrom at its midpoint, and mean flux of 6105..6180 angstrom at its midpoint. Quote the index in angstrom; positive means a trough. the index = -1.7 angstrom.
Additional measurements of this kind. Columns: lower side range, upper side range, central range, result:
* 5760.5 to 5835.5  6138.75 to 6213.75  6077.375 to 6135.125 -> -3.08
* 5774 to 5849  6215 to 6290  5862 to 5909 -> 3.02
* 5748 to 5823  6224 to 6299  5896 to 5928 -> 0.48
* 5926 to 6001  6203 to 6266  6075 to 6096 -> -1.71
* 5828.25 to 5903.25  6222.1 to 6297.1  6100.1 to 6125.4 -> -2.06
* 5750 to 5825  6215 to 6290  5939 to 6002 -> -1.42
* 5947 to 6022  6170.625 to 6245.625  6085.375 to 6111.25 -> -1.50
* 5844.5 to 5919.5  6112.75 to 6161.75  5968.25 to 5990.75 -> -0.85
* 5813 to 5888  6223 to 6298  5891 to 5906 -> 1.46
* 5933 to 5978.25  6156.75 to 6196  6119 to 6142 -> -1.02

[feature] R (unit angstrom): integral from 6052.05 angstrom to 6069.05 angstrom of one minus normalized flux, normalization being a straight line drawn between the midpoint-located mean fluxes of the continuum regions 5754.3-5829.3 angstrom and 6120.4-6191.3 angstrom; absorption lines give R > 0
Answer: -0.32 angstrom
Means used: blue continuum 13.1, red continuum 13.2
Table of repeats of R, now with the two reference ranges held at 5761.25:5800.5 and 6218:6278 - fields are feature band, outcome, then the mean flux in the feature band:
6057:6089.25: -2.5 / 13.5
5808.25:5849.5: -1.5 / 13.3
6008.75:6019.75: -0.5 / 13.2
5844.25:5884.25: 0.3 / 12.7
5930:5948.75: -0.1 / 12.7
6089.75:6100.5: -1.0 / 13.7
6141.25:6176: -1.5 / 13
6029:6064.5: -2.0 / 13.3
